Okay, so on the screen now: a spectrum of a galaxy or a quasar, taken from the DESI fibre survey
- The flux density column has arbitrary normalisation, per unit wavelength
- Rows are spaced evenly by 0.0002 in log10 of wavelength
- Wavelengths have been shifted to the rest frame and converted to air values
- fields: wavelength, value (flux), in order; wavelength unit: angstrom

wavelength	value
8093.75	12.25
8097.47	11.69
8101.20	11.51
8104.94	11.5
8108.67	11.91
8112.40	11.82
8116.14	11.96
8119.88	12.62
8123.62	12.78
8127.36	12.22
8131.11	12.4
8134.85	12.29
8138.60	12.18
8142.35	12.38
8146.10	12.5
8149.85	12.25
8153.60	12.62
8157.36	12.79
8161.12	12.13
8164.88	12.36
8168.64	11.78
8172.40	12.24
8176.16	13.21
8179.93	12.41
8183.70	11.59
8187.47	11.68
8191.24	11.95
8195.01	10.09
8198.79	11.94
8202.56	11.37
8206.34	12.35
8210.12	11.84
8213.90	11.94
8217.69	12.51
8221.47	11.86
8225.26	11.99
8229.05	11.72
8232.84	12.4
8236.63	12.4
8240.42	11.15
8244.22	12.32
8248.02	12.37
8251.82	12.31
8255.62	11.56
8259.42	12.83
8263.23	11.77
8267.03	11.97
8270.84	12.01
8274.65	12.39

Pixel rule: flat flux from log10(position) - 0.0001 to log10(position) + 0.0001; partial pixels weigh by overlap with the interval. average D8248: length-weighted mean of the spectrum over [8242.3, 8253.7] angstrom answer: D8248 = 12.3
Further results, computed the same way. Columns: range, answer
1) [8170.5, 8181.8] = 12.6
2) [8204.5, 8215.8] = 12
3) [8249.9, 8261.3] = 12.2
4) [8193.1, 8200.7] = 11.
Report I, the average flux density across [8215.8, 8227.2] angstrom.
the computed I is 12.1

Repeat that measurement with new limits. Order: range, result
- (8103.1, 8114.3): 11.7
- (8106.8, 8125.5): 12.2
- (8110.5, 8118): 11.9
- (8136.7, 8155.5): 12.4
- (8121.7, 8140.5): 12.4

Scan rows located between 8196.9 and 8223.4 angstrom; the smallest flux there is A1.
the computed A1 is 11.37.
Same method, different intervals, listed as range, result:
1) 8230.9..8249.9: 11.15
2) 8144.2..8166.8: 12.13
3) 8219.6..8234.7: 11.72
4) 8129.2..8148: 12.18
